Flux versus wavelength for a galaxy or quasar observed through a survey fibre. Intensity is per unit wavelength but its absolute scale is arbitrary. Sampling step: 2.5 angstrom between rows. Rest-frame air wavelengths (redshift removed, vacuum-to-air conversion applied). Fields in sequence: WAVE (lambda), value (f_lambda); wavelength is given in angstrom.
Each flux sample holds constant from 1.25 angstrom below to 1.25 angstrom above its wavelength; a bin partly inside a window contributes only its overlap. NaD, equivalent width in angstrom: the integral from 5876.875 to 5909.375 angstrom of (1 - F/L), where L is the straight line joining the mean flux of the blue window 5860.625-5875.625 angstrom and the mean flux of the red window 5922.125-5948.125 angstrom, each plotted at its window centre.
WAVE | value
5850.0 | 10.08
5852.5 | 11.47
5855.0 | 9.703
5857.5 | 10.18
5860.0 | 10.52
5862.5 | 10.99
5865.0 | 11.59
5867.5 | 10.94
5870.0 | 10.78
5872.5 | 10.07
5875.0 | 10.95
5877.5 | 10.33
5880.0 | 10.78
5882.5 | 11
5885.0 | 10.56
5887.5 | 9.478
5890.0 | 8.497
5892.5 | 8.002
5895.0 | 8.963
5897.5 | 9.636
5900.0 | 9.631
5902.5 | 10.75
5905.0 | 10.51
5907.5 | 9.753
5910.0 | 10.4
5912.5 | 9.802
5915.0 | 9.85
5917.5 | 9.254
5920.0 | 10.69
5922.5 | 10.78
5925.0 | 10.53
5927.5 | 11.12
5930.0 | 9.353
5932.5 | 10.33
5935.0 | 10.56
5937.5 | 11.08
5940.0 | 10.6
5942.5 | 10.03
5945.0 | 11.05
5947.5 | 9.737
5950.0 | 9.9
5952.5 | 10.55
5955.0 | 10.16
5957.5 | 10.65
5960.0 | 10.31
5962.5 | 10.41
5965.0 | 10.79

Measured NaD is 2.7 angstrom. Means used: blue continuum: 10.9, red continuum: 10.5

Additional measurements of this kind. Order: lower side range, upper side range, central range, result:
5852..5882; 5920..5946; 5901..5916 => 0.6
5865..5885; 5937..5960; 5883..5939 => 3.0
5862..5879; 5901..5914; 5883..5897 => 1.7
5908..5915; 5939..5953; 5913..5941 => -0.6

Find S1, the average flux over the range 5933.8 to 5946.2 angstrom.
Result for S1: 10.7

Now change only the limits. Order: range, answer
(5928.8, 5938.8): 10.3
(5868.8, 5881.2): 10.6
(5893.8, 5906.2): 9.9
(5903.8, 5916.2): 10.1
